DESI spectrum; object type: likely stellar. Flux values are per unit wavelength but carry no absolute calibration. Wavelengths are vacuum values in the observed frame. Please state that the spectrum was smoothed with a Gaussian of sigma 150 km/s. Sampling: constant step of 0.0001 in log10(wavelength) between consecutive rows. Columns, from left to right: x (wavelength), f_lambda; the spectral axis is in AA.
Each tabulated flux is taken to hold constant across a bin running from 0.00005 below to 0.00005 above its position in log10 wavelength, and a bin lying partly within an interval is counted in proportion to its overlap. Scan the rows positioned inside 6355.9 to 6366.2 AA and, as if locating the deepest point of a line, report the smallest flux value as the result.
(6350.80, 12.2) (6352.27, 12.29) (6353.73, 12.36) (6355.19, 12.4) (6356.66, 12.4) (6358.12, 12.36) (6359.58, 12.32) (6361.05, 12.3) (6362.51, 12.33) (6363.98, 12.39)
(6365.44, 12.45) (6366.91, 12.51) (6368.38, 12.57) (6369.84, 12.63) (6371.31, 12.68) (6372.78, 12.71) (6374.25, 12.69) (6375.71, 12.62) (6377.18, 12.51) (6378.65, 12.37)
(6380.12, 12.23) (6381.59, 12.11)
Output 12.3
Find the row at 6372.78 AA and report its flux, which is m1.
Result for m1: 12.71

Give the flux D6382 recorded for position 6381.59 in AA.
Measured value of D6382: 12.11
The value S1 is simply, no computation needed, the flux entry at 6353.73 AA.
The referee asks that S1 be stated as 12.36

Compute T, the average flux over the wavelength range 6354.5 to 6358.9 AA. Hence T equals 12.4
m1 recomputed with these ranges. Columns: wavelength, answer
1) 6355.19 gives 12.4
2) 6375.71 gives 12.62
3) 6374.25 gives 12.69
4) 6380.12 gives 12.23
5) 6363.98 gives 12.39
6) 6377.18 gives 12.51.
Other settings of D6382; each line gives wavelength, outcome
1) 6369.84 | 12.63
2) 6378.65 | 12.37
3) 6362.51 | 12.33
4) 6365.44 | 12.45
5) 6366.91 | 12.51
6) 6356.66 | 12.4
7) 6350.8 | 12.2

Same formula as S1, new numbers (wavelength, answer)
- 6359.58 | 12.32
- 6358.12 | 12.36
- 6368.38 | 12.57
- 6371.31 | 12.68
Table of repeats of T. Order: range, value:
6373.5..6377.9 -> 12.6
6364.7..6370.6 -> 12.5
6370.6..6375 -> 12.7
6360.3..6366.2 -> 12.4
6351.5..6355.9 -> 12.3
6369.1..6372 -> 12.7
